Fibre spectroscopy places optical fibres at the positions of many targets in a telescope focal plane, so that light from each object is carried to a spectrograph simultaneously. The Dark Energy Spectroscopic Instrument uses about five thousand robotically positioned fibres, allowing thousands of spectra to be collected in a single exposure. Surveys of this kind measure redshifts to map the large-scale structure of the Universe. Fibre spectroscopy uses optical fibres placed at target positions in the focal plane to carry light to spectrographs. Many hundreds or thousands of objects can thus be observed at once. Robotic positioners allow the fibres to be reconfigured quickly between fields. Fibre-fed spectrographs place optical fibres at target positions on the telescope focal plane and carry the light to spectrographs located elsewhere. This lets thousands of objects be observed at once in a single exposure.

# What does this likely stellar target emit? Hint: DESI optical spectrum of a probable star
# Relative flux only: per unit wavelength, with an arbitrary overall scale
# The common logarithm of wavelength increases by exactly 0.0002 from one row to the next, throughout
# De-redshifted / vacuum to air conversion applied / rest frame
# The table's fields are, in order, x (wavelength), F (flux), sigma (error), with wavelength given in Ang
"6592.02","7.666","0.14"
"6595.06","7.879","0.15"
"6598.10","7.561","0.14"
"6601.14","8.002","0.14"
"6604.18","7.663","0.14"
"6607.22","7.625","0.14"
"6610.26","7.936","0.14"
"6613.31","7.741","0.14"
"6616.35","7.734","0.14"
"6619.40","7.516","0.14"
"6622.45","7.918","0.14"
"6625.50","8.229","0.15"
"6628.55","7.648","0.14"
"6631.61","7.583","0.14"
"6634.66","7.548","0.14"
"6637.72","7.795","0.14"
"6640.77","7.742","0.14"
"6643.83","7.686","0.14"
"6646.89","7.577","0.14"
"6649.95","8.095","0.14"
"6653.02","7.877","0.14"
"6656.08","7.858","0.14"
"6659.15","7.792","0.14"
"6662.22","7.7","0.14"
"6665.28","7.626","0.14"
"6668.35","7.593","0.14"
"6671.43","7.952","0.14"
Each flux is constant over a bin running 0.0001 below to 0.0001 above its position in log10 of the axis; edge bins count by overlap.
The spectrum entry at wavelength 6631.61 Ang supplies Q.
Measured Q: 7.583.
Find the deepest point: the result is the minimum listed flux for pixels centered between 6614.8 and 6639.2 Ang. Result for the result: 7.516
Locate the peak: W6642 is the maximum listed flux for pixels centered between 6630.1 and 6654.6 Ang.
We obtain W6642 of 8.095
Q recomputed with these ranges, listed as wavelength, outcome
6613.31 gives 7.741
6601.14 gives 8.002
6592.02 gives 7.666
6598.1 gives 7.561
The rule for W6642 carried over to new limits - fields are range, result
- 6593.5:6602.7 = 8.002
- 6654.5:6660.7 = 7.858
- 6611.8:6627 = 8.229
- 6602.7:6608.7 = 7.663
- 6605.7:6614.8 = 7.936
